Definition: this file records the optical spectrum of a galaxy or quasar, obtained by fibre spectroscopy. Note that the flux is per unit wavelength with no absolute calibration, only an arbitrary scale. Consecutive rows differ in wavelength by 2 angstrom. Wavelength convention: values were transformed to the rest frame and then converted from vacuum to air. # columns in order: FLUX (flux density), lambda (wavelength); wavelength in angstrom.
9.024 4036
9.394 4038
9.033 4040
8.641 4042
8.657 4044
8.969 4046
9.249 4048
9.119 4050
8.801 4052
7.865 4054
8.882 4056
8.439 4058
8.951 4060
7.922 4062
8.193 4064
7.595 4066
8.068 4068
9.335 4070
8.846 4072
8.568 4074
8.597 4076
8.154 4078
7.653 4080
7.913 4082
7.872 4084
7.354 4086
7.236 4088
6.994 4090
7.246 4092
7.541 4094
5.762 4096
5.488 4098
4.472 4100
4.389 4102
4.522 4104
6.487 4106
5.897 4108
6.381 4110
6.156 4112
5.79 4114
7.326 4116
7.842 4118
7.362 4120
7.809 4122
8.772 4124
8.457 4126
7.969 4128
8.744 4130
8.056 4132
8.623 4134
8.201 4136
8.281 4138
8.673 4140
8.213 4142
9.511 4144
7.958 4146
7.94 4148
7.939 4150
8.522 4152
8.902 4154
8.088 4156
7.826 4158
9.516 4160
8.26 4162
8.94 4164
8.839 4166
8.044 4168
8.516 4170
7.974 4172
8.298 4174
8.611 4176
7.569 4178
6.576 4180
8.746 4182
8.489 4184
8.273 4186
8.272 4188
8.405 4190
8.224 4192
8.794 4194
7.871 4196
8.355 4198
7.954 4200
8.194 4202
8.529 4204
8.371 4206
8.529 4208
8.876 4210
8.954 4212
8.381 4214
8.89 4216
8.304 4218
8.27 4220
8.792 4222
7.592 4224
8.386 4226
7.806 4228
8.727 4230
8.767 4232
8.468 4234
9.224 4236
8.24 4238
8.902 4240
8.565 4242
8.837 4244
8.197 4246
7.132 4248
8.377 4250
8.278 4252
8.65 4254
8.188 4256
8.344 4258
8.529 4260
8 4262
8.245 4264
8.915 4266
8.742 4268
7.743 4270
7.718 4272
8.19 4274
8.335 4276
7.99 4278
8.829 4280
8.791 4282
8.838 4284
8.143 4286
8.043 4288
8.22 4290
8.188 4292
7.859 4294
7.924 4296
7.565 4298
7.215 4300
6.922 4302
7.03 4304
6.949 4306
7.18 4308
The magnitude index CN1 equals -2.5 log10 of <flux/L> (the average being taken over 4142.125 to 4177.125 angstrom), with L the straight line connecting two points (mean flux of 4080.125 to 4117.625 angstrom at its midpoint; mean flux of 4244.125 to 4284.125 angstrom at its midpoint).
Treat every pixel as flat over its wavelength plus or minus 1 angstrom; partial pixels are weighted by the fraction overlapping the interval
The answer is -0.185 mag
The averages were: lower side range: 6.43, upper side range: 8.3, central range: 8.44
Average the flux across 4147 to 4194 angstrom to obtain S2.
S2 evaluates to 8.3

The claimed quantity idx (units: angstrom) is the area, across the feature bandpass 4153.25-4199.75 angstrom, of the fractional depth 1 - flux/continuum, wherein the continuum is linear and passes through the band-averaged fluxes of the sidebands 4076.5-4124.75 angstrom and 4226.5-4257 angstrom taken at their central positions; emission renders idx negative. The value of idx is -4.0 angstrom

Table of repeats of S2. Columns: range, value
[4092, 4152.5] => 7.29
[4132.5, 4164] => 8.44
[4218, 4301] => 8.29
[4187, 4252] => 8.41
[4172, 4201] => 8.17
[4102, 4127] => 6.8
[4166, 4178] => 8.27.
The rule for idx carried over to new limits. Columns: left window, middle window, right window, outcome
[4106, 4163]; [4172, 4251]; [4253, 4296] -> -2.04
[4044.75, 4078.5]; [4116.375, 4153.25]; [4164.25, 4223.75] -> 0.80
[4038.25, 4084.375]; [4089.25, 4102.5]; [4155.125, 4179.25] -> 3.82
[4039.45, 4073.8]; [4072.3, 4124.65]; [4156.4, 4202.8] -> 9.75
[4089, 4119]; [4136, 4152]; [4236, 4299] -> -4.04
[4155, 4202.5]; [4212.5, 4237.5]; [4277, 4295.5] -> -0.54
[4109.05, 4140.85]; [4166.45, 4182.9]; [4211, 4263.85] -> -0.02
